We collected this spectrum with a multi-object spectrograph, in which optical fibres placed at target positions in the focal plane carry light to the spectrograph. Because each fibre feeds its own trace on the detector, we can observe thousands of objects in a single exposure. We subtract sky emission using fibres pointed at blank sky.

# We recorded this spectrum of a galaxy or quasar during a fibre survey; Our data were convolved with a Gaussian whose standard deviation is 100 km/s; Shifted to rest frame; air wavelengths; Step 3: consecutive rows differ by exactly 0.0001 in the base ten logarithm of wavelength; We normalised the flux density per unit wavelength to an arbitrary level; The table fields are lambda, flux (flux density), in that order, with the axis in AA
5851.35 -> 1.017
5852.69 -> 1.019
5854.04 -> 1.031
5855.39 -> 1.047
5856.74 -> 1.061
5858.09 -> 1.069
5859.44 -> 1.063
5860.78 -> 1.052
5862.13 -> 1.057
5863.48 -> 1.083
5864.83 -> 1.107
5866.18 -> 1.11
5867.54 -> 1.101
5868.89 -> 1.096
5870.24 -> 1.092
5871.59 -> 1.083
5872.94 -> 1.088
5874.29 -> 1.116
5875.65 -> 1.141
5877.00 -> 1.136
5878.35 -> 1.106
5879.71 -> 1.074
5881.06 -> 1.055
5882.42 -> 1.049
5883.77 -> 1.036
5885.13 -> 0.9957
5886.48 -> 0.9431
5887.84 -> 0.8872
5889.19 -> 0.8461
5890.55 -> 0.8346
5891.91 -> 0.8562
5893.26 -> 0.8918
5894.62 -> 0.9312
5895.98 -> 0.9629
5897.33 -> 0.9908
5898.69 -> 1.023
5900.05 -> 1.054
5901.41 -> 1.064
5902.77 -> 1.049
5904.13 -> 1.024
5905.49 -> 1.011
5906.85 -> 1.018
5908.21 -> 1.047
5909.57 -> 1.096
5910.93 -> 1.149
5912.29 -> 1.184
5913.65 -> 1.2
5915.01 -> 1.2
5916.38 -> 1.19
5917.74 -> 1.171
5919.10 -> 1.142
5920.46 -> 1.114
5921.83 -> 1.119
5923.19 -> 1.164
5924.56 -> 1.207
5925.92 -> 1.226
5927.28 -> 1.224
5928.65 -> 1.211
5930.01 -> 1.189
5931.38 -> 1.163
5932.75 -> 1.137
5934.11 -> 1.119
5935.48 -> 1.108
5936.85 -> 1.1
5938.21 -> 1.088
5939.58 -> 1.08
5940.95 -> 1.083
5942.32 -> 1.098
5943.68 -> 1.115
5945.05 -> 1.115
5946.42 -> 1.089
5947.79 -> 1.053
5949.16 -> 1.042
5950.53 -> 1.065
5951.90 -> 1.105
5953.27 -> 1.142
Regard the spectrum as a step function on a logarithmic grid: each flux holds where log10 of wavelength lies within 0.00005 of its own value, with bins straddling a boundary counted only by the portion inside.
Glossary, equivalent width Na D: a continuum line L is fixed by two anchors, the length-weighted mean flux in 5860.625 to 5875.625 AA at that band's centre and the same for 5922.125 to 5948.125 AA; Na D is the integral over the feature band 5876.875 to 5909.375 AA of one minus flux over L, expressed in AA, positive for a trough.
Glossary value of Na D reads 3.4 AA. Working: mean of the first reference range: 1.09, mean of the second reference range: 1.14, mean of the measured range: 0.994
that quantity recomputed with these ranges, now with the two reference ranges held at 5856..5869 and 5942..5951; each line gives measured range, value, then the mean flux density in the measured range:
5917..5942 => -1.5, 1.15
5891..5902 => 1.1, 0.968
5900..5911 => 0.3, 1.05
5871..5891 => 1.0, 1.03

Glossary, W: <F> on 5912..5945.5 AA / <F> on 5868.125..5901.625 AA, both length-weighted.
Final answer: 1.13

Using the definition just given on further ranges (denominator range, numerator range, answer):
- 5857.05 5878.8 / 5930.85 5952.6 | 1.00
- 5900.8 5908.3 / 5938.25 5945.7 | 1.06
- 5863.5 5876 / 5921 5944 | 1.04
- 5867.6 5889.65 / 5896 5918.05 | 1.03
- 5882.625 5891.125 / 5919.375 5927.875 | 1.26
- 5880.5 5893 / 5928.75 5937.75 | 1.21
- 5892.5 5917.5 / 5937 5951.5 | 1.02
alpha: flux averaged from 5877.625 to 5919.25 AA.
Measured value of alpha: 1.03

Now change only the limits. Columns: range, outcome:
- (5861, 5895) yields 1.03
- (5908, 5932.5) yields 1.17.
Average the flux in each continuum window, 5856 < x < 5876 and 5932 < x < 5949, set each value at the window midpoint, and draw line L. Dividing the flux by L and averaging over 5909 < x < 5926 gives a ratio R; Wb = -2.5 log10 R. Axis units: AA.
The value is -0.07 mag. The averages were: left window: 1.09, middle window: 1.16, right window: 1.1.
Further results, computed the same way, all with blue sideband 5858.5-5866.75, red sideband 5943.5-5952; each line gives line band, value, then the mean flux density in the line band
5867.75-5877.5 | -0.03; 1.11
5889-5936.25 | -0.01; 1.09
